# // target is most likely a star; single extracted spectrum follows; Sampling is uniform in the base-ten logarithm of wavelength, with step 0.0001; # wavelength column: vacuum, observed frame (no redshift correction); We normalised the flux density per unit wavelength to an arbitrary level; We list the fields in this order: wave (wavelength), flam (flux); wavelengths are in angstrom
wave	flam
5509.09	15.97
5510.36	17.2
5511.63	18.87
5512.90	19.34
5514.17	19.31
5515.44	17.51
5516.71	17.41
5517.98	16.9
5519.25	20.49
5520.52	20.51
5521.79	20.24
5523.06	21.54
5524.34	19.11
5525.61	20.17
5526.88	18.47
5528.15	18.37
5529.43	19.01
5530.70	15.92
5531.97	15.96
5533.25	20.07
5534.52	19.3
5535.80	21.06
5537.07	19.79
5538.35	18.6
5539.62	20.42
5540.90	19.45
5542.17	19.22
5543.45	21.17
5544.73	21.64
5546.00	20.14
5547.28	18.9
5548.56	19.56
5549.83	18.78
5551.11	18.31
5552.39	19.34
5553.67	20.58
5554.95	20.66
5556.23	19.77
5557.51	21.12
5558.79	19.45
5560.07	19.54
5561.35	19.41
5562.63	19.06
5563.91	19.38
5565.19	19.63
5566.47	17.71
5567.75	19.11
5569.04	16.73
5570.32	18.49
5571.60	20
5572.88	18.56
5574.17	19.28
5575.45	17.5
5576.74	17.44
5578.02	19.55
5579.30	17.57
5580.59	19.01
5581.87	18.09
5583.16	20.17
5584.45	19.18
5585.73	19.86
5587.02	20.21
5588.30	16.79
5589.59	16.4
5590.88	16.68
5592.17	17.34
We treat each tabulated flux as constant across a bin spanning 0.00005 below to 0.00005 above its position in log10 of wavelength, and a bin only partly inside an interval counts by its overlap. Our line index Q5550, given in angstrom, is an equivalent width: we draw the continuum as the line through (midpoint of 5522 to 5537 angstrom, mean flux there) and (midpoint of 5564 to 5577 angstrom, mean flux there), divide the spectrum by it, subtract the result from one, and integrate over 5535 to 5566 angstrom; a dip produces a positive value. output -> -1.6 angstrom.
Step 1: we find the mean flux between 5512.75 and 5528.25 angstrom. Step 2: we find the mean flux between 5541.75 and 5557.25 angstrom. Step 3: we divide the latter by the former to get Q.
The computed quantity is 1.0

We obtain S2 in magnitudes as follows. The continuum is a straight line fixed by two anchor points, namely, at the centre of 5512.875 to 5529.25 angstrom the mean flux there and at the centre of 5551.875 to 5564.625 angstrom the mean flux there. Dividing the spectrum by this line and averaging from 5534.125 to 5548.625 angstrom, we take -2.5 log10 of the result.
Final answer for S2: -0.023 mag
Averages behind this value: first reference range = 19.2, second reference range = 19.8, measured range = 20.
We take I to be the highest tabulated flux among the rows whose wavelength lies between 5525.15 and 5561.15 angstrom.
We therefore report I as 21.64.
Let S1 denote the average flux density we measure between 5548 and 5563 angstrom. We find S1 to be 19.6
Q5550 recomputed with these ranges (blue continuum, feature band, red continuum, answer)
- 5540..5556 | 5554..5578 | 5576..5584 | 0.1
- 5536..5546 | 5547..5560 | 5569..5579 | -0.1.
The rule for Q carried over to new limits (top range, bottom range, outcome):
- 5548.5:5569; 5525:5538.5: 1.03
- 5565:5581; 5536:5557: 0.93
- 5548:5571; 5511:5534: 1.02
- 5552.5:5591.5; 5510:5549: 0.98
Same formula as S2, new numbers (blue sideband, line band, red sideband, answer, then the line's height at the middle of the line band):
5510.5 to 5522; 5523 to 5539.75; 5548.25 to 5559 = 0.01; 19.2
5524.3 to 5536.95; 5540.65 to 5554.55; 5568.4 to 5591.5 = -0.06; 18.7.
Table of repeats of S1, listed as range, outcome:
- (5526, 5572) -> 19.3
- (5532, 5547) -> 19.9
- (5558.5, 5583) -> 18.7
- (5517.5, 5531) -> 19.3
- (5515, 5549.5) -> 19.3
